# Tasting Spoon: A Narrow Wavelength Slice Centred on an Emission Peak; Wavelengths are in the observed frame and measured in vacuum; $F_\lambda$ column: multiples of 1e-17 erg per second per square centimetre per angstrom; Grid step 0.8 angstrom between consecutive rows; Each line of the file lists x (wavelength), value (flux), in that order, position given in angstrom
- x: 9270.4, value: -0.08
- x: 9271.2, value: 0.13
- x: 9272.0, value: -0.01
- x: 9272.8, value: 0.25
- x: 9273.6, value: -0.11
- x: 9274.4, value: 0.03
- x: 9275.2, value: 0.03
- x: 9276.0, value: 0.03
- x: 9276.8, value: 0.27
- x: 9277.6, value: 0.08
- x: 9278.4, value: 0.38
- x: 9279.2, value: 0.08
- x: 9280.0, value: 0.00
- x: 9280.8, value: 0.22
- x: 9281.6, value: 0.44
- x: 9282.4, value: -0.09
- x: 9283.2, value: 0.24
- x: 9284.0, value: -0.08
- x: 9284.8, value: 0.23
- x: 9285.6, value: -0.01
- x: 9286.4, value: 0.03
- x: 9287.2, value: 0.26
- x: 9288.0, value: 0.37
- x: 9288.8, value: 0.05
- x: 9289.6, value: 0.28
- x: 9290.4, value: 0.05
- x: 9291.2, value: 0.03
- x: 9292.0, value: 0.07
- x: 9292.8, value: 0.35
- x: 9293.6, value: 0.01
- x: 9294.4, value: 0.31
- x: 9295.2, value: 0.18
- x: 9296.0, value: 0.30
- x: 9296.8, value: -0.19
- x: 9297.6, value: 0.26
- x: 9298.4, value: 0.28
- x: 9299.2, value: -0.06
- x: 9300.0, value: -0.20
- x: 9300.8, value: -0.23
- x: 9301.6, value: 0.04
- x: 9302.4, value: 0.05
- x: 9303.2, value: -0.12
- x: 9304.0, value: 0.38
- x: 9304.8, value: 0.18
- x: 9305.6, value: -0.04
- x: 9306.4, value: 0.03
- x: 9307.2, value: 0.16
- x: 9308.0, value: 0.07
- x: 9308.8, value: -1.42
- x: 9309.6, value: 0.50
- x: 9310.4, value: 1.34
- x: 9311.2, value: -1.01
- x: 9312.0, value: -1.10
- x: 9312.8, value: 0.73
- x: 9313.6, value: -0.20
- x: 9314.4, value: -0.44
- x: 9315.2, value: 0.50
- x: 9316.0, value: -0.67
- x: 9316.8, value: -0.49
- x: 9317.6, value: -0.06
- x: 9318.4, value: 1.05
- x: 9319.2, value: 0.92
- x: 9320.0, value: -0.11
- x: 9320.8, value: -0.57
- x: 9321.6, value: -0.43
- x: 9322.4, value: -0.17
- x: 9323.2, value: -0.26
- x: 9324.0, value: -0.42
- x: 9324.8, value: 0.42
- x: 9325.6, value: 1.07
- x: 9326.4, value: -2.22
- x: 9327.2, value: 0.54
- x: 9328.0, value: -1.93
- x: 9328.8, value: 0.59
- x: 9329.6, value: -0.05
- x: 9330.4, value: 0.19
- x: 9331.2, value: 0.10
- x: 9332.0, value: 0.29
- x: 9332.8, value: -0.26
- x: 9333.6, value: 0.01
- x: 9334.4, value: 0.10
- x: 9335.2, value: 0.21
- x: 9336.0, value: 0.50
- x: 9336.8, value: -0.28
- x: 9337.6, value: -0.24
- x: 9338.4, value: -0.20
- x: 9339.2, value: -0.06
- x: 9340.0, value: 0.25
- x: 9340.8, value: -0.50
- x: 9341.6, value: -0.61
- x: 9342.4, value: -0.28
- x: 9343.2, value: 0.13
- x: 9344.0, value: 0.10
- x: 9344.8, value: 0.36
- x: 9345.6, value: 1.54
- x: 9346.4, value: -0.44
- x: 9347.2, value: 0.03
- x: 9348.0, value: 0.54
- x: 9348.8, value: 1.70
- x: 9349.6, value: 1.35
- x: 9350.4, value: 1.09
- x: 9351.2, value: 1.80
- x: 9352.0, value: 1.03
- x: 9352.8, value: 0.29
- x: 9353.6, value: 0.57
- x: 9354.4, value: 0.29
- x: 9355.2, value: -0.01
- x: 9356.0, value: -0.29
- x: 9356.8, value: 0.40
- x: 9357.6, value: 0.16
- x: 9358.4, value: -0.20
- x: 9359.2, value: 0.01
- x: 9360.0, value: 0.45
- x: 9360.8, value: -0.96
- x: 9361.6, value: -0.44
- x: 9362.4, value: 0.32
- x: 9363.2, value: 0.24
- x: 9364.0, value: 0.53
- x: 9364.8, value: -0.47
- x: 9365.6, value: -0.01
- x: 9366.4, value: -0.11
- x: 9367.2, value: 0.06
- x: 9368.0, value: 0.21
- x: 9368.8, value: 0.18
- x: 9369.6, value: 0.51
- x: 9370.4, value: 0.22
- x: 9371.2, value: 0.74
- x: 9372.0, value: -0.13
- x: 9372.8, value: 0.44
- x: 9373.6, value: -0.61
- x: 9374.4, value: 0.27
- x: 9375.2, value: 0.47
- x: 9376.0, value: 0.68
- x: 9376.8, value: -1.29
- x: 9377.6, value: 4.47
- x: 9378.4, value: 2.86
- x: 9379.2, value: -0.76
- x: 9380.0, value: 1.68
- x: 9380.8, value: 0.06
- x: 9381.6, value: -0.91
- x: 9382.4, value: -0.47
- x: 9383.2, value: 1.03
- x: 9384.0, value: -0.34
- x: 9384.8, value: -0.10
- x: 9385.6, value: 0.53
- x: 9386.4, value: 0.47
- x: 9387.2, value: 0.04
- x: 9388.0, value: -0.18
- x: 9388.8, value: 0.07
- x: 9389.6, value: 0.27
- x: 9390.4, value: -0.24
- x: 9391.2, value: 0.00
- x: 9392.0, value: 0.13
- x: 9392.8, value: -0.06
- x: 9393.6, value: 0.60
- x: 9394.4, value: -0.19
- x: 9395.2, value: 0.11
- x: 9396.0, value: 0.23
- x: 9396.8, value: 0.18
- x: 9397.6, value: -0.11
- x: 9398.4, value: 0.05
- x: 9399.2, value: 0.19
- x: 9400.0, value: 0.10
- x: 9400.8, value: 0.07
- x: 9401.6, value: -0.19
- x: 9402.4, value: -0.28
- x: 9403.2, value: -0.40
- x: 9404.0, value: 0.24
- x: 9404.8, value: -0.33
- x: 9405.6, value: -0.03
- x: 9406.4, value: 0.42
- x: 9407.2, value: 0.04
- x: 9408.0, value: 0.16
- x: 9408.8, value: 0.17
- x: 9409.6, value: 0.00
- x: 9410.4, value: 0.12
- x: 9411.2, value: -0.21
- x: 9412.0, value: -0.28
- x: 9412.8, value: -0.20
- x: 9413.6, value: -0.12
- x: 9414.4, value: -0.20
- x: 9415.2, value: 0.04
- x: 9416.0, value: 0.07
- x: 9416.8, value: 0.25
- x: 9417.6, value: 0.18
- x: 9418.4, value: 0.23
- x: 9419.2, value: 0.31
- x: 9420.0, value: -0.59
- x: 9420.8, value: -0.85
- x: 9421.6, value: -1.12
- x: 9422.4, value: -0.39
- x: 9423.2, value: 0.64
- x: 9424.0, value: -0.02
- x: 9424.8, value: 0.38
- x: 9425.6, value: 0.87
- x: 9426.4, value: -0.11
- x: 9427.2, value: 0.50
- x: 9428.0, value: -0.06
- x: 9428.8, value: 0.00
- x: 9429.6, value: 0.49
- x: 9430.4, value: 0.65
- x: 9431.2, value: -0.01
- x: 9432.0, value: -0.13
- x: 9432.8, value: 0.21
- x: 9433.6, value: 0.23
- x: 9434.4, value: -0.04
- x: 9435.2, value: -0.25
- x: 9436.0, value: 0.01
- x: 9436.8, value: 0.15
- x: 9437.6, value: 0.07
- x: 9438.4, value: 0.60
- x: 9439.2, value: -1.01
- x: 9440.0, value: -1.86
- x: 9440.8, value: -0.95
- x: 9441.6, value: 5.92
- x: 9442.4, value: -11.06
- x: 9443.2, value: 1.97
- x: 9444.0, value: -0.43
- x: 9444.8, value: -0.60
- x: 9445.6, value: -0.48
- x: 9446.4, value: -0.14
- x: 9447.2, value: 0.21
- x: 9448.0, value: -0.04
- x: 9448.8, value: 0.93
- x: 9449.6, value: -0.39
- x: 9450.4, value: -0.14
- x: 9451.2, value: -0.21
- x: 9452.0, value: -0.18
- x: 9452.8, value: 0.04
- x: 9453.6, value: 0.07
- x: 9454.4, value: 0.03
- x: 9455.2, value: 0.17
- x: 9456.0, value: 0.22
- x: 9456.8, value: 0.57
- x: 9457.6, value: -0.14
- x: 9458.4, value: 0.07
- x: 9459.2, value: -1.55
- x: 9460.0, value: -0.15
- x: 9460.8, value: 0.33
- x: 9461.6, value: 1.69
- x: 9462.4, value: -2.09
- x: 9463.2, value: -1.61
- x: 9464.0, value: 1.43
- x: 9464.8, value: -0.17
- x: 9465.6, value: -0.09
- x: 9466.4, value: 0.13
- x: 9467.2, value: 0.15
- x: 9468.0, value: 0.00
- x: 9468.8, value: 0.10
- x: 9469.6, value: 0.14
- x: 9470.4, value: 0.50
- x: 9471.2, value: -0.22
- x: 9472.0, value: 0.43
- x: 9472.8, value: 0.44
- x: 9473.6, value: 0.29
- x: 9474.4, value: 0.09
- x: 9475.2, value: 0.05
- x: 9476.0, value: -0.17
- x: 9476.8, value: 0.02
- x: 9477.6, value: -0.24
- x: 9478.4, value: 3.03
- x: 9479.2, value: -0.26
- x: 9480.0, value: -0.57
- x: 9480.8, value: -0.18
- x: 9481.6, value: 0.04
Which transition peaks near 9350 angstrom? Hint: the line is H-beta 4861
